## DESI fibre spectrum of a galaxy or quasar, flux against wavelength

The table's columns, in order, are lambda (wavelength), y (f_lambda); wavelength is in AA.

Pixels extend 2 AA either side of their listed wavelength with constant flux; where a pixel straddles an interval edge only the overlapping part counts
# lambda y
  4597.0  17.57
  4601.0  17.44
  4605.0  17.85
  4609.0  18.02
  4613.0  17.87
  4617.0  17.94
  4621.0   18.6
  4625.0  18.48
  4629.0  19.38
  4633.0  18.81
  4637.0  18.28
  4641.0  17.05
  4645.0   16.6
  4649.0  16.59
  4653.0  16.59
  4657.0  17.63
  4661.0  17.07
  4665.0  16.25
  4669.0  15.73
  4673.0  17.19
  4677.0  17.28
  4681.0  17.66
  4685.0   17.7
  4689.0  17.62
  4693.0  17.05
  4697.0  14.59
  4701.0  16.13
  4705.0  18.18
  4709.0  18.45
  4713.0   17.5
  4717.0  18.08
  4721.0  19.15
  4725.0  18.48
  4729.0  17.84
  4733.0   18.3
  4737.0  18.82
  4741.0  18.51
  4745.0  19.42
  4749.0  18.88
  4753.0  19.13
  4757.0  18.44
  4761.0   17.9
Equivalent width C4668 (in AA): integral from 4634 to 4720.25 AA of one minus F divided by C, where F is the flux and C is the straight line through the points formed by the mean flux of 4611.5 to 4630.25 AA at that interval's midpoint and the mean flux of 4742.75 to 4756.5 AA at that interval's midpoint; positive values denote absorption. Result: 7.15 AA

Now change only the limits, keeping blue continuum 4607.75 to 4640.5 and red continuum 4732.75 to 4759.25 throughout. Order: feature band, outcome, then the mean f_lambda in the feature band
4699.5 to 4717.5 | 0.96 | 17.7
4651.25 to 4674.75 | 2.25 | 16.7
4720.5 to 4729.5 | 0.12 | 18.5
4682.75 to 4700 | 1.75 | 16.7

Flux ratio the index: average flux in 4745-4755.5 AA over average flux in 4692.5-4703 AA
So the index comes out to 1.2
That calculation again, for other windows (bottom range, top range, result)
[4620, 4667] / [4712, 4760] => 1.05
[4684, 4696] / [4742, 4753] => 1.11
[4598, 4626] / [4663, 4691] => 0.95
